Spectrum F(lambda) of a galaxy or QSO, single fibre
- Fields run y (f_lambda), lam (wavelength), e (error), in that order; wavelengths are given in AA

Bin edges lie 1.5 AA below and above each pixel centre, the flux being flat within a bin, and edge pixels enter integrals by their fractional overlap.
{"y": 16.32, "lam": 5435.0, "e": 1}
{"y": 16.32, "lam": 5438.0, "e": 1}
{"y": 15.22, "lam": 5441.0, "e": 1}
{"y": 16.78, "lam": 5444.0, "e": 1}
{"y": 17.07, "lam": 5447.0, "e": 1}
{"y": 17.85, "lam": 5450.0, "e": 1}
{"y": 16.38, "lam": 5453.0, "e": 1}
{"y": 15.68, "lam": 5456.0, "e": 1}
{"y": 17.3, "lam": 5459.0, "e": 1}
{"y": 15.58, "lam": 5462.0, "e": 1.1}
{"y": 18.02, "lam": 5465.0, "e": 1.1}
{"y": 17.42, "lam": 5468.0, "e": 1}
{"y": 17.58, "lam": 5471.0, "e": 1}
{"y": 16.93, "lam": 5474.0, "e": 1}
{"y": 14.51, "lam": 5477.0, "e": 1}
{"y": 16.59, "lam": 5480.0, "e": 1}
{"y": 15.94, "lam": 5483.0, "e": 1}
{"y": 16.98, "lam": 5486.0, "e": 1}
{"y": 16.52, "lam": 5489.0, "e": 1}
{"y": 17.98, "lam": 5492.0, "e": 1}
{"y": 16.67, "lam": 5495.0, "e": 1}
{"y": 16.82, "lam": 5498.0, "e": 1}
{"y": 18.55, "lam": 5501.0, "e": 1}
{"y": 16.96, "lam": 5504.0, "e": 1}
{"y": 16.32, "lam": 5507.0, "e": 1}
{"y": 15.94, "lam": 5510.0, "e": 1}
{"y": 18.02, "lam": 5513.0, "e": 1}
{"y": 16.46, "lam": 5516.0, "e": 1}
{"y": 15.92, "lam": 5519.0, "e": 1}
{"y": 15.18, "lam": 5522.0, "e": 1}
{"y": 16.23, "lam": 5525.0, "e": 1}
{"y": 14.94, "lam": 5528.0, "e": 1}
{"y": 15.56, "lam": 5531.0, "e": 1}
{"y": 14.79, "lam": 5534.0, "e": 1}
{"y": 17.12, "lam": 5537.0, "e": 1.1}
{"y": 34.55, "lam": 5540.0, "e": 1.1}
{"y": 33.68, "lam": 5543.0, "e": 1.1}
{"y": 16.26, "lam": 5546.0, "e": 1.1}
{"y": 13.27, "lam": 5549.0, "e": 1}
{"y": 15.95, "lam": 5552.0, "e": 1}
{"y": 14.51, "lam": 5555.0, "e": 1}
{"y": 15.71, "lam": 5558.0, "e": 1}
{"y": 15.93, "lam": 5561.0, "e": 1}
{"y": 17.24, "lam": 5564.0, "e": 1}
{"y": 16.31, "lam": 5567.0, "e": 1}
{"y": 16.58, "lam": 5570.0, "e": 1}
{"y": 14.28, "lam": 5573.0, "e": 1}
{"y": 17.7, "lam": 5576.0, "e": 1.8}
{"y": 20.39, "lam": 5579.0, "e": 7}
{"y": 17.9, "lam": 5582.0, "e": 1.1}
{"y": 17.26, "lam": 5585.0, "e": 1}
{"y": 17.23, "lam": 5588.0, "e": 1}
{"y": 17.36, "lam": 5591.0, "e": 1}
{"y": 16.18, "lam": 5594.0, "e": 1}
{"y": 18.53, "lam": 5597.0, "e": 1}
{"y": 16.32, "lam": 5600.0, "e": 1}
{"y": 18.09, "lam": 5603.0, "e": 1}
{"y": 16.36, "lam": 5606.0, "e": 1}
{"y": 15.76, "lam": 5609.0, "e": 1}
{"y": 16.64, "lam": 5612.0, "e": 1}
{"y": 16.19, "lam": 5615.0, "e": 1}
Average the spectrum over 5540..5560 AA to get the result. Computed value 19.4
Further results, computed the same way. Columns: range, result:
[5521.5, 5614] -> 17.6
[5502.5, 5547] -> 18.6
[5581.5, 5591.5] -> 17.4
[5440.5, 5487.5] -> 16.6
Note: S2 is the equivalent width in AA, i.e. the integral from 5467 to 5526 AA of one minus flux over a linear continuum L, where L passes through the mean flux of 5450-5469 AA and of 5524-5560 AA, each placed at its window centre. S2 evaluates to 3.0 AA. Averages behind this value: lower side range 16.8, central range 16.7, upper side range 18.5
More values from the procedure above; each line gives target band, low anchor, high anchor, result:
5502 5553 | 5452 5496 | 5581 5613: -3.79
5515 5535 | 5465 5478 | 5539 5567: 3.07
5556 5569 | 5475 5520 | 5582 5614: 0.50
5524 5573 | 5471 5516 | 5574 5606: -2.03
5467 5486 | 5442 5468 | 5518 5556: 0.80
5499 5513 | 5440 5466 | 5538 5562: 1.08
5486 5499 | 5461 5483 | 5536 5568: 0.22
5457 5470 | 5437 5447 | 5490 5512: -0.40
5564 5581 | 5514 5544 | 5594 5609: 0.76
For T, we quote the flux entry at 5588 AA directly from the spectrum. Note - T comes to 17.23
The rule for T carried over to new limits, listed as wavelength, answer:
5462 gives 15.58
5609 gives 15.76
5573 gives 14.28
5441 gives 15.22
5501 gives 18.55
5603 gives 18.09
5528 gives 14.94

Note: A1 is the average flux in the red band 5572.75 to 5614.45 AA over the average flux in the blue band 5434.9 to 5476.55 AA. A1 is 1.0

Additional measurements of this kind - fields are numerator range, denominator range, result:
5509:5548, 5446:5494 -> 1.12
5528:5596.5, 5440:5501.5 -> 1.07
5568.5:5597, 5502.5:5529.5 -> 1.07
